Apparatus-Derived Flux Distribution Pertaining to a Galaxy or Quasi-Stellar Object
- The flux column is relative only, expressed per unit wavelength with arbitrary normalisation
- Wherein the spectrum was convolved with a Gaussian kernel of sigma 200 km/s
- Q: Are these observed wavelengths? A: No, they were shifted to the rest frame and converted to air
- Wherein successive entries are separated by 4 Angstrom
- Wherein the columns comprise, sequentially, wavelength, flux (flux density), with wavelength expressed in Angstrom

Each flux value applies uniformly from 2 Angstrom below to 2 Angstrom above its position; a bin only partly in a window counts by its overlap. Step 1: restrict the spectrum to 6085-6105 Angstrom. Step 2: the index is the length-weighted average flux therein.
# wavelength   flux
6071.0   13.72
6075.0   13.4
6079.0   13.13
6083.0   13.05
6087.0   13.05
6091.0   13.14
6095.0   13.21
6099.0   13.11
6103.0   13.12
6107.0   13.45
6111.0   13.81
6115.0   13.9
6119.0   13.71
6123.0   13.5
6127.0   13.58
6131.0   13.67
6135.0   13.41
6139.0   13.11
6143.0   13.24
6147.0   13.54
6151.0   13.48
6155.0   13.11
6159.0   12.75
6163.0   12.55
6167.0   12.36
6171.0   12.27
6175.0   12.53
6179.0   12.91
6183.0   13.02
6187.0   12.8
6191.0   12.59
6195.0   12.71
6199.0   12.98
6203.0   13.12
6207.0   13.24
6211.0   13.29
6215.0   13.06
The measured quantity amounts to 13.1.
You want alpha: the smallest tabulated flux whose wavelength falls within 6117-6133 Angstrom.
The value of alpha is 13.5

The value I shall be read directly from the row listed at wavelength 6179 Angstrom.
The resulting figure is 12.91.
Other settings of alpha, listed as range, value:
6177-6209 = 12.59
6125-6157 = 13.11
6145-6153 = 13.48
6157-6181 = 12.27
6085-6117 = 13.05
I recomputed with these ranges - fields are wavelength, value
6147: 13.54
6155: 13.11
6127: 13.58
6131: 13.67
